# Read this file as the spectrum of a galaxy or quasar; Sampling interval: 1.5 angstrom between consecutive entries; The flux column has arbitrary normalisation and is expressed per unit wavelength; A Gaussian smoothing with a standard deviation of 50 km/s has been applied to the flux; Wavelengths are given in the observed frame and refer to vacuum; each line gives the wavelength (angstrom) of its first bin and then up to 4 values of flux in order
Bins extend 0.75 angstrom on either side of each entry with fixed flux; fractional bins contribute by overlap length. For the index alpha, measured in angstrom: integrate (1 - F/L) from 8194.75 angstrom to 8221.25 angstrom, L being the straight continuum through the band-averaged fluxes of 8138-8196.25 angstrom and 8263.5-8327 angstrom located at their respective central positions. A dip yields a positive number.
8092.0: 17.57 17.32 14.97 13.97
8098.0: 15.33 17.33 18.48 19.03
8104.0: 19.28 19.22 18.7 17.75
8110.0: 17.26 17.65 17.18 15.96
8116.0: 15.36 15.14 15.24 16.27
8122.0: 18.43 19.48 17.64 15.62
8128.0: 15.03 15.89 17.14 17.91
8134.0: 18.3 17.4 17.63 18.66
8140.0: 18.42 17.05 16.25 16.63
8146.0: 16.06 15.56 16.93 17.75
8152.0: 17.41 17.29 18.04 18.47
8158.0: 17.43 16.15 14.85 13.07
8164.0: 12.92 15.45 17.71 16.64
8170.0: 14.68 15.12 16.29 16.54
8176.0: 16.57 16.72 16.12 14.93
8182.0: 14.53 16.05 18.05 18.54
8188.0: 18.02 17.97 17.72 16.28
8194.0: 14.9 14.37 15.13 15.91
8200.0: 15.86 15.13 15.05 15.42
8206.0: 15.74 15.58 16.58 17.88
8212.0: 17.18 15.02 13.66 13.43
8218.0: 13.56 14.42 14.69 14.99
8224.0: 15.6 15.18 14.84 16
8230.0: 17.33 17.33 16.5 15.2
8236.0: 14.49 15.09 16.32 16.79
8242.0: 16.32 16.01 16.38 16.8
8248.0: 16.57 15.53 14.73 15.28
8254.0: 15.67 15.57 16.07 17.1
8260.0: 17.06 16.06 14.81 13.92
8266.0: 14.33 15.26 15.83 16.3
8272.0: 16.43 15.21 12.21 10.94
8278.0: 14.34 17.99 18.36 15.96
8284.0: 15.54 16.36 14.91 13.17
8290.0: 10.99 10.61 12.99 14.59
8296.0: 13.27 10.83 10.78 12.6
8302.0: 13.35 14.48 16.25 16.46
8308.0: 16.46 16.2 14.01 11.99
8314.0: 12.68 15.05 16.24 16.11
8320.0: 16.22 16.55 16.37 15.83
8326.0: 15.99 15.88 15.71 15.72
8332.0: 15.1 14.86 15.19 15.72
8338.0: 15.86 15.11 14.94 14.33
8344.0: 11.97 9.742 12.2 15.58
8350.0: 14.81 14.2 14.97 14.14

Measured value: 1.0 angstrom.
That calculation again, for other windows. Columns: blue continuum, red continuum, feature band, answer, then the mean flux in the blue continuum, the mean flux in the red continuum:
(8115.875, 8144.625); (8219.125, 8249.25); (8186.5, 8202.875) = 0.1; 17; 15.9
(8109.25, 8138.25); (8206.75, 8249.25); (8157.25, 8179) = 0.9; 16.9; 15.7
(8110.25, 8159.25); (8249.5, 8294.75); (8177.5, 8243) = 0.3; 17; 15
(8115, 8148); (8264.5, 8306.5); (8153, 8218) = -0.1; 16.9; 14.3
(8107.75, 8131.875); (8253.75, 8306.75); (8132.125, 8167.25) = -1.0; 16.7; 14.6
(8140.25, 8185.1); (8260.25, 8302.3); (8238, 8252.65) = -1.2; 16.2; 14.3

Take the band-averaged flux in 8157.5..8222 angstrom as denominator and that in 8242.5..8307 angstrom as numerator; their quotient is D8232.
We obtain 0.9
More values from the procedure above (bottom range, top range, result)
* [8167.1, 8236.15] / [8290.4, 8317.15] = 0.87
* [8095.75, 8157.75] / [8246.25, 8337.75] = 0.87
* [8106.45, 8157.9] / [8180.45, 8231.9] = 0.92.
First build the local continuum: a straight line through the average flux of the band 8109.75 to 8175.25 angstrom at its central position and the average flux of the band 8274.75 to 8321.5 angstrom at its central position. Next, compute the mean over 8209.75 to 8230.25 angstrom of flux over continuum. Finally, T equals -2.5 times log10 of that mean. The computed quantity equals 0.018 mag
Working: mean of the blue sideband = 16.6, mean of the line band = 15.2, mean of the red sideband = 14.3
